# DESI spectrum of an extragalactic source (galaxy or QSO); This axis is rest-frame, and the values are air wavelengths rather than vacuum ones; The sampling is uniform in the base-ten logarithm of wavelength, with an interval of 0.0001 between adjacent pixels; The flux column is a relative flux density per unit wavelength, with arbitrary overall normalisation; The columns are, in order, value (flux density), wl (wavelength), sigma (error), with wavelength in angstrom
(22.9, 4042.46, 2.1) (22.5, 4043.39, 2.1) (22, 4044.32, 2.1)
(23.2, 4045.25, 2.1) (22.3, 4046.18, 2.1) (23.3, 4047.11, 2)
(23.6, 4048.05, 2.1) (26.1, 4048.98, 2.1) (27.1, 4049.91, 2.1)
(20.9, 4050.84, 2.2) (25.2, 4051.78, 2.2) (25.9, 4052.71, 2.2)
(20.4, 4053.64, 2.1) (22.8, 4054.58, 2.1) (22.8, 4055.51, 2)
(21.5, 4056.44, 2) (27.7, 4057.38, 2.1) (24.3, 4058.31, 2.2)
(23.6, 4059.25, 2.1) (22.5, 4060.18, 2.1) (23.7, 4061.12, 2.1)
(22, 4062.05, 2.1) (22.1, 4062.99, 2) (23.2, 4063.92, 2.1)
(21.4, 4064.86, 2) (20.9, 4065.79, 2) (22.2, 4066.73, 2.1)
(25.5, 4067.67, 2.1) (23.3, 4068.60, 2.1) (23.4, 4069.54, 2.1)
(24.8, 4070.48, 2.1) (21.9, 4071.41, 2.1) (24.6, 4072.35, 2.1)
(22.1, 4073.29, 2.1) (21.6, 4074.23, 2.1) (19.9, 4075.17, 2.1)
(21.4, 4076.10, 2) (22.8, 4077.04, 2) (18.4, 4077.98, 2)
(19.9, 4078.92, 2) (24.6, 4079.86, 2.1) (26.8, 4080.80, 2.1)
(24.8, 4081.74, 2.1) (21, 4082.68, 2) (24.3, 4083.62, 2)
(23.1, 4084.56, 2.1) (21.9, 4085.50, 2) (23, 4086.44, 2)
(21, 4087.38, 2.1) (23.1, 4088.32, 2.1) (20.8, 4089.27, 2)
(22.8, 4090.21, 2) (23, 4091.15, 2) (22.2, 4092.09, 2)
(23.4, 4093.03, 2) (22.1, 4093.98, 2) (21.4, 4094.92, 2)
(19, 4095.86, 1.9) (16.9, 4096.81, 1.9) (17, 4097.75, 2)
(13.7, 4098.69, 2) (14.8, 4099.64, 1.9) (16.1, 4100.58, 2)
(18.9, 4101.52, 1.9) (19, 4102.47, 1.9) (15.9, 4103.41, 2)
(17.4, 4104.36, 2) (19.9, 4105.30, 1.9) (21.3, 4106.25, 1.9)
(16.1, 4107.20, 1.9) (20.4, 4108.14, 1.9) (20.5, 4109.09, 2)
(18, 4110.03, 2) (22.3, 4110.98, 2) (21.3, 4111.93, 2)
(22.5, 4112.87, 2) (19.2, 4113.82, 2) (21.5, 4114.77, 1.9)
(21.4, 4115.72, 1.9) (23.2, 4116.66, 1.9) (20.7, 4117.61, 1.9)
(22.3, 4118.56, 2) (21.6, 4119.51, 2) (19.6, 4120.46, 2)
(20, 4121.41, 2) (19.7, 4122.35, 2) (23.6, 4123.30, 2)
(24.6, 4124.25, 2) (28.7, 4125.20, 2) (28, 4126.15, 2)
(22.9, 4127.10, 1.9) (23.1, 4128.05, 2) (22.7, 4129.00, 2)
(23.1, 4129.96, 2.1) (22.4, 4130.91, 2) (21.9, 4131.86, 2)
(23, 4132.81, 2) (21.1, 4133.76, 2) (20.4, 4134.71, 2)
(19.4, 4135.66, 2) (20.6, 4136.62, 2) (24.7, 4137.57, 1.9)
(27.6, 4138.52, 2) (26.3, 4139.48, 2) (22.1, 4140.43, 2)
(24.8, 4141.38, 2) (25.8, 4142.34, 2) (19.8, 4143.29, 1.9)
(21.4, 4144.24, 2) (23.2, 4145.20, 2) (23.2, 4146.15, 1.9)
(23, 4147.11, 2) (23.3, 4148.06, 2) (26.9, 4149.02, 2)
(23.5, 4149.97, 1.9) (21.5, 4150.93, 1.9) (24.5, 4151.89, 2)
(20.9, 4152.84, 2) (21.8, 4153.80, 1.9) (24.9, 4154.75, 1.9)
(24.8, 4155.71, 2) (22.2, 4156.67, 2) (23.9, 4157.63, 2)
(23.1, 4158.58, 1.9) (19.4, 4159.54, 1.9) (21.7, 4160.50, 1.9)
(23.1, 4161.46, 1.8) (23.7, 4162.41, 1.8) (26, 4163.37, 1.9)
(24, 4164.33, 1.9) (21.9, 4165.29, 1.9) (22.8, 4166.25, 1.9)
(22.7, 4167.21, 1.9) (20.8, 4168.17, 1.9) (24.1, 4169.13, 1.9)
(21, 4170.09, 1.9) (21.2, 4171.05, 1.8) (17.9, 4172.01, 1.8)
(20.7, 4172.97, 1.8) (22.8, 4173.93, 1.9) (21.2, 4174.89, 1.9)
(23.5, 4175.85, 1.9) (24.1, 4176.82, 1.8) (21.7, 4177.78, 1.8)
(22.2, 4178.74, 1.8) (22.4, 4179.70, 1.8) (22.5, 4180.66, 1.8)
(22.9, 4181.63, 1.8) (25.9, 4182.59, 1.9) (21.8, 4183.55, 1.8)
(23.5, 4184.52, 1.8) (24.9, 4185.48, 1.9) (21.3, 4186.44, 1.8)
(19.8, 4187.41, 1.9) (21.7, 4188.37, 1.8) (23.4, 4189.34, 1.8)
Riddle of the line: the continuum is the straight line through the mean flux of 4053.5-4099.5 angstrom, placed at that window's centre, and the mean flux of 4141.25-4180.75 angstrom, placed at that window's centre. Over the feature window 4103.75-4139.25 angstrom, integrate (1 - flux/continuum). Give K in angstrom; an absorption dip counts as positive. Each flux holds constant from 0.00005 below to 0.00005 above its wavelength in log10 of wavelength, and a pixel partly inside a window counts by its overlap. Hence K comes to 1.0 angstrom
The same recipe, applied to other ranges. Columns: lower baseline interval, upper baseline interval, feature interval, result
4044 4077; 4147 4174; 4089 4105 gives 2.7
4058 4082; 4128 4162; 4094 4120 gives 3.9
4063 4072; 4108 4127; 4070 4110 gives 3.2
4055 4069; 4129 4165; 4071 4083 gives 0.4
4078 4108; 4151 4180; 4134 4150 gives -1.0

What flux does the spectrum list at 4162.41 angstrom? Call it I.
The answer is 23.7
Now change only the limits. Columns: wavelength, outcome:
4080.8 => 26.8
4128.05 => 23.1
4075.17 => 19.9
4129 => 22.7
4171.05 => 21.2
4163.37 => 26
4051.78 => 25.2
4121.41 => 20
